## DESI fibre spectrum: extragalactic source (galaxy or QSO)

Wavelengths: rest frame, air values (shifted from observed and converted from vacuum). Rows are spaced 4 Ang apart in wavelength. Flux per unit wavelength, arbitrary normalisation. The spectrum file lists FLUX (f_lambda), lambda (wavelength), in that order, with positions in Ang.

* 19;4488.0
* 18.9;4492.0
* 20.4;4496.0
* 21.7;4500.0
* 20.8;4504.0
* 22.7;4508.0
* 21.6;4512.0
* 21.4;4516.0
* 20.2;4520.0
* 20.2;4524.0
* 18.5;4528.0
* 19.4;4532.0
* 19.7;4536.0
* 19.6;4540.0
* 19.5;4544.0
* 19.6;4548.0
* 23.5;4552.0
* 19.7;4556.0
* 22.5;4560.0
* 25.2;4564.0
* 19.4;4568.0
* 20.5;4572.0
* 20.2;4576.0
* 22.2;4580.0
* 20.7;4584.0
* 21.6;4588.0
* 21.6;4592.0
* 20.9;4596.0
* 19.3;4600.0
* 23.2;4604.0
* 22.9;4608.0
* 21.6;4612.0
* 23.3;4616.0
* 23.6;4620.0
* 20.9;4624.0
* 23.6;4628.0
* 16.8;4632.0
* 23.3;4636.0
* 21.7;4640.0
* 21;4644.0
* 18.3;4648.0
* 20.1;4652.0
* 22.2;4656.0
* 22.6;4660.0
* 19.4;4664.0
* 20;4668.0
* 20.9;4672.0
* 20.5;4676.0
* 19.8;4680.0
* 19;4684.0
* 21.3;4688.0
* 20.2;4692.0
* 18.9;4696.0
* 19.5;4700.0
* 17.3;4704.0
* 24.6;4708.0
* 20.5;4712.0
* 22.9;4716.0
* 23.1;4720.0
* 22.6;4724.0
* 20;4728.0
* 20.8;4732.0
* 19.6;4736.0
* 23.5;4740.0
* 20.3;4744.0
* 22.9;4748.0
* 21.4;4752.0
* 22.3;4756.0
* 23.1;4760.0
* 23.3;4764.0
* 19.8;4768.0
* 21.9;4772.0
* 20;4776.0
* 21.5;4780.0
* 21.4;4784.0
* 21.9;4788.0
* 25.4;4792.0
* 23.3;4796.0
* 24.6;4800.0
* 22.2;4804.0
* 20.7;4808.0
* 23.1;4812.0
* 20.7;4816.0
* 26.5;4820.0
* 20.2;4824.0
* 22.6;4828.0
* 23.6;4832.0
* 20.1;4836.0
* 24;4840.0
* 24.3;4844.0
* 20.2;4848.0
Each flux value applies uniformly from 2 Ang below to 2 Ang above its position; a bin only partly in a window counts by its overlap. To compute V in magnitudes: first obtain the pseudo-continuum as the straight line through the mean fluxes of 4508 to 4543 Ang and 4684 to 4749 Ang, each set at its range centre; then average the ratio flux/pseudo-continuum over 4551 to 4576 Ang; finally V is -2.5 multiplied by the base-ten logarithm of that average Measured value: -0.06 mag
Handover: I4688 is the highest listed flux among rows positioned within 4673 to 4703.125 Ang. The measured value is 21.3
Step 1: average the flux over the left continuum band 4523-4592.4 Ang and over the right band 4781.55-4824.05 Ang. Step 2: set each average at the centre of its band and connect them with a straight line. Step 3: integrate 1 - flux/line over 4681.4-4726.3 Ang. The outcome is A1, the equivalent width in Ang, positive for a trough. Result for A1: 2.3 Ang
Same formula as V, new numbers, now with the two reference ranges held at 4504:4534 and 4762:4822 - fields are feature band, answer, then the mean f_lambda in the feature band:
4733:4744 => 0.04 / 21.3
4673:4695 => 0.08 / 20.1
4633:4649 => 0.02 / 21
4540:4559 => 0.01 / 20.6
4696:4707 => 0.15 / 19.1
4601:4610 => -0.07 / 22.6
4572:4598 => -0.01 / 21.1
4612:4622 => -0.09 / 23.1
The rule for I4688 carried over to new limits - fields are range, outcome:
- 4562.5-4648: 25.2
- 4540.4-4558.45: 23.5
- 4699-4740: 24.6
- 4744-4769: 23.3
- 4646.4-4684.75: 22.6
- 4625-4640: 23.6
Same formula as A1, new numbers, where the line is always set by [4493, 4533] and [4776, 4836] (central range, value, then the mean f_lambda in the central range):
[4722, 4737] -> 0.82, 20.8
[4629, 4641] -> 0.38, 20.8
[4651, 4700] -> 2.97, 20.4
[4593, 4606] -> 0.03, 21.2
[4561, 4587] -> -0.44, 21.4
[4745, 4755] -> 0.08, 22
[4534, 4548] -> 0.84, 19.6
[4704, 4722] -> -0.19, 22.2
